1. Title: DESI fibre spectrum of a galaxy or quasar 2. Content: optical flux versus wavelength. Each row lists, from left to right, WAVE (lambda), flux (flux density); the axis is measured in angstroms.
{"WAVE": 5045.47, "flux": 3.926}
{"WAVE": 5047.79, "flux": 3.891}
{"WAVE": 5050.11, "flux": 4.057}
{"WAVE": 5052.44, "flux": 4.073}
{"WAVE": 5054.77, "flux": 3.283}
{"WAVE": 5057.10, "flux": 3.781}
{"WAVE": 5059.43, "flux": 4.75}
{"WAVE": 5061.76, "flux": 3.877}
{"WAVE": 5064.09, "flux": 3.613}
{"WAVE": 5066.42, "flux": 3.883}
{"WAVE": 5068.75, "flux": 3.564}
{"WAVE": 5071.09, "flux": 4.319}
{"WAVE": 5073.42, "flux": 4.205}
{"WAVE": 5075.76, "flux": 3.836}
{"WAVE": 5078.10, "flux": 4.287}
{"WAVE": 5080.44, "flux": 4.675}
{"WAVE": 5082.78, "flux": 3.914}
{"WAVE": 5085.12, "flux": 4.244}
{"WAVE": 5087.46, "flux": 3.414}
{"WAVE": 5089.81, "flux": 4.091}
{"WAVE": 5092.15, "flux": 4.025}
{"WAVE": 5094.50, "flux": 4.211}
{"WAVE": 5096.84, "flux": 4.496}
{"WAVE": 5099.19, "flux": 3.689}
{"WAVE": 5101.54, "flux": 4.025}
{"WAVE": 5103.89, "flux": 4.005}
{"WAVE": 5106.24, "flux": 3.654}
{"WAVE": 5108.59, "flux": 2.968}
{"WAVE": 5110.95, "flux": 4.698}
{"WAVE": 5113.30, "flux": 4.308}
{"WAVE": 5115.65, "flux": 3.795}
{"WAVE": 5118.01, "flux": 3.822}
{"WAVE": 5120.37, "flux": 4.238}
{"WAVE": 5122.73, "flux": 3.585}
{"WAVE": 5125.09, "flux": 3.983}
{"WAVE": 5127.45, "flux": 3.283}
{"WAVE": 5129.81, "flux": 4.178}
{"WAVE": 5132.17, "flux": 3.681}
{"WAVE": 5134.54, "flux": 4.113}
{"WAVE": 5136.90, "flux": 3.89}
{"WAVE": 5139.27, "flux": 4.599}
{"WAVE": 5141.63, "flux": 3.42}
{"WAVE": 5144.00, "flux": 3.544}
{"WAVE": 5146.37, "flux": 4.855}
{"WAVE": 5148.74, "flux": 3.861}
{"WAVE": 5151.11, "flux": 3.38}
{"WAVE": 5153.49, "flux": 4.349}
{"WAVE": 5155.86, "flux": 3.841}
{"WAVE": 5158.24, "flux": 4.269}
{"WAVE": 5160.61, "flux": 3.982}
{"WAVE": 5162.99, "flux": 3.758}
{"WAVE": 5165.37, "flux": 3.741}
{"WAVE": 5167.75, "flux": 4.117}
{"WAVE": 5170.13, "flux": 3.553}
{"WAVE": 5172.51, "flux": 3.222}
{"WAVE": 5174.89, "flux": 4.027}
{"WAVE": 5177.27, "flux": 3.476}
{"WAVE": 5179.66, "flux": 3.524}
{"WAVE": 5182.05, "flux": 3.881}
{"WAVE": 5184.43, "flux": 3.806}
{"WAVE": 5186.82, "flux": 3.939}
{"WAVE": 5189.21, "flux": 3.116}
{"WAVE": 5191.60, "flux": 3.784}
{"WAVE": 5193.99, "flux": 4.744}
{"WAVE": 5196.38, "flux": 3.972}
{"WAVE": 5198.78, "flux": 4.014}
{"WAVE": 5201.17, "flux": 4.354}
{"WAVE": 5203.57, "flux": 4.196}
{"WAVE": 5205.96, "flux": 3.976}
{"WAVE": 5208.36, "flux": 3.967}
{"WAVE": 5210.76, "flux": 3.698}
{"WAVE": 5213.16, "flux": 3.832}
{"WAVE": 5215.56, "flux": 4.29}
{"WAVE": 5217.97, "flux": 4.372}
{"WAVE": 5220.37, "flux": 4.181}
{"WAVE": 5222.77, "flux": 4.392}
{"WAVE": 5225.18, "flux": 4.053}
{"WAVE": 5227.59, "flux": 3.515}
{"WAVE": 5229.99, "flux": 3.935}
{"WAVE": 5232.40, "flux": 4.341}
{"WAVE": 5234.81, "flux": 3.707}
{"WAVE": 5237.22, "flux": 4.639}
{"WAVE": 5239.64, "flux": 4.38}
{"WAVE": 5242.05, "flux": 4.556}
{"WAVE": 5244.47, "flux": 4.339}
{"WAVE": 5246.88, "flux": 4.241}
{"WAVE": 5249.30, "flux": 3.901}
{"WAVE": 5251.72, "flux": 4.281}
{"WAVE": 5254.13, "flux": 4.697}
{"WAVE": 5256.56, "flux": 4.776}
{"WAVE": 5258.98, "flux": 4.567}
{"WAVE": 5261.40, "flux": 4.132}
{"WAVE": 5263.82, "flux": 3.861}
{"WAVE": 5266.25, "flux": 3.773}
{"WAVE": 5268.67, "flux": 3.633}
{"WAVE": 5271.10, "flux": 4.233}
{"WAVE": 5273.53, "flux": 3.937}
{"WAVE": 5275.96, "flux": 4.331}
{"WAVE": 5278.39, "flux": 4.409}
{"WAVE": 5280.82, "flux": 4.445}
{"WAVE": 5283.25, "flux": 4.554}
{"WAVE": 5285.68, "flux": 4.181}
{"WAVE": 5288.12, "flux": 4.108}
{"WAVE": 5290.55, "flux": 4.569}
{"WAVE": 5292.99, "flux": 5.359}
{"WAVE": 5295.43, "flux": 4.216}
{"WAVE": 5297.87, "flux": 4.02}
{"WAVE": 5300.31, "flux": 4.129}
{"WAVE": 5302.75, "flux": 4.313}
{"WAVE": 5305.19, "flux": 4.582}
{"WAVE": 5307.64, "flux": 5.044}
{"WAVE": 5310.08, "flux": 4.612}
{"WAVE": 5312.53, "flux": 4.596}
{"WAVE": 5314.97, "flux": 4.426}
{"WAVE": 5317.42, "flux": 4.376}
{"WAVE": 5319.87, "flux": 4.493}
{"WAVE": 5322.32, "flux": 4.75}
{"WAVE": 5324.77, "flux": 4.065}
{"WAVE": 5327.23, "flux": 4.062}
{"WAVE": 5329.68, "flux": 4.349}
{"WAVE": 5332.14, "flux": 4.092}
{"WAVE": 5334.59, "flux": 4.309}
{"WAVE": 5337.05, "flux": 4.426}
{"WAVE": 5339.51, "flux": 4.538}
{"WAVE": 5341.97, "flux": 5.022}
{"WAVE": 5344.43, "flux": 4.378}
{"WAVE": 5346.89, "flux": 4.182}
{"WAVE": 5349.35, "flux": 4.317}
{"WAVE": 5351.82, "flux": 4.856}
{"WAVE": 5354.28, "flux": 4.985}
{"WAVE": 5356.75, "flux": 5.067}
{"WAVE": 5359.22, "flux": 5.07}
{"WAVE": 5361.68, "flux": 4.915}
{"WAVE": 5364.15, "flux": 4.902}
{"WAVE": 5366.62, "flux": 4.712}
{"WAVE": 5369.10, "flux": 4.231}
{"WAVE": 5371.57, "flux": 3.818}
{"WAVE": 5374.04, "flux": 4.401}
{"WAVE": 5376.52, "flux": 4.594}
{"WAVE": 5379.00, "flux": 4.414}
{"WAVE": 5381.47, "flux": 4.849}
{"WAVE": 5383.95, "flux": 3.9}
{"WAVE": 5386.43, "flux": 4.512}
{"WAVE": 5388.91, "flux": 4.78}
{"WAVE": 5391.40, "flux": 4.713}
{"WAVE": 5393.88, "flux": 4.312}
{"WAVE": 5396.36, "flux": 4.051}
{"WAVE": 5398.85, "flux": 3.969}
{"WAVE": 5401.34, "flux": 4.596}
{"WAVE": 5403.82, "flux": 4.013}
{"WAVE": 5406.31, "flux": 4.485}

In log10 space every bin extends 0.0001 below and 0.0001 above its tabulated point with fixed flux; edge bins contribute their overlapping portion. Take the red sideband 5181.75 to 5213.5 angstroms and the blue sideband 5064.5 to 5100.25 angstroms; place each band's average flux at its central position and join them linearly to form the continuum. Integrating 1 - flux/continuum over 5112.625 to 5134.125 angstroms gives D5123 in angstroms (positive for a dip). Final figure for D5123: 0.76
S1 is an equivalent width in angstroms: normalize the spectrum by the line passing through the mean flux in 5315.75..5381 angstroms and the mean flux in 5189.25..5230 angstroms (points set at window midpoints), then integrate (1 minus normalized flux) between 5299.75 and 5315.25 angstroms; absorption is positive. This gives -0.6 angstroms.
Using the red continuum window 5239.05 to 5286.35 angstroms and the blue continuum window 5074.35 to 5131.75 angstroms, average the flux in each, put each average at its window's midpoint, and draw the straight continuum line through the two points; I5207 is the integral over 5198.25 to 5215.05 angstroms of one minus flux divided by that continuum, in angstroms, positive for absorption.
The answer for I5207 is 0.58 angstroms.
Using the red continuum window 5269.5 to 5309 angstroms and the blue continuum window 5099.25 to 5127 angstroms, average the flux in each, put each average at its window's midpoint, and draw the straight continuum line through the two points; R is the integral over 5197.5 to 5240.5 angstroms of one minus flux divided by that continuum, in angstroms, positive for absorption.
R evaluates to 1.0 angstroms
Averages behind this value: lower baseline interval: 3.89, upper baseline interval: 4.4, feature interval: 4.1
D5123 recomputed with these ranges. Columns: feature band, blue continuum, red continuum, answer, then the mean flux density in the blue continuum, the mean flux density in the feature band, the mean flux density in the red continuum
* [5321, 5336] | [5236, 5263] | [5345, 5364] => 1.3 angstroms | 4.4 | 4.27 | 4.77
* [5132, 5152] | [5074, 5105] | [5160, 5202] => -0.1 angstroms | 4.07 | 3.95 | 3.83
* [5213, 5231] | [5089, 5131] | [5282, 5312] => 0.7 angstroms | 3.95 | 4.09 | 4.48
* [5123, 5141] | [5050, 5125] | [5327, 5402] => 0.6 angstroms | 3.98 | 3.93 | 4.5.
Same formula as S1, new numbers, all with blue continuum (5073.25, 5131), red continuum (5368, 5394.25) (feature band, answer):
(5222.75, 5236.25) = 0.7 angstroms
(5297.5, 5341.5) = -1.0 angstroms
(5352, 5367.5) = -2.0 angstroms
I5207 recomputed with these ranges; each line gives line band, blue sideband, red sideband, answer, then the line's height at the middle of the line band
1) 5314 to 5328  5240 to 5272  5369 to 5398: -0.2 angstroms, 4.31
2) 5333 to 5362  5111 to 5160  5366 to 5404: -2.3 angstroms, 4.31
